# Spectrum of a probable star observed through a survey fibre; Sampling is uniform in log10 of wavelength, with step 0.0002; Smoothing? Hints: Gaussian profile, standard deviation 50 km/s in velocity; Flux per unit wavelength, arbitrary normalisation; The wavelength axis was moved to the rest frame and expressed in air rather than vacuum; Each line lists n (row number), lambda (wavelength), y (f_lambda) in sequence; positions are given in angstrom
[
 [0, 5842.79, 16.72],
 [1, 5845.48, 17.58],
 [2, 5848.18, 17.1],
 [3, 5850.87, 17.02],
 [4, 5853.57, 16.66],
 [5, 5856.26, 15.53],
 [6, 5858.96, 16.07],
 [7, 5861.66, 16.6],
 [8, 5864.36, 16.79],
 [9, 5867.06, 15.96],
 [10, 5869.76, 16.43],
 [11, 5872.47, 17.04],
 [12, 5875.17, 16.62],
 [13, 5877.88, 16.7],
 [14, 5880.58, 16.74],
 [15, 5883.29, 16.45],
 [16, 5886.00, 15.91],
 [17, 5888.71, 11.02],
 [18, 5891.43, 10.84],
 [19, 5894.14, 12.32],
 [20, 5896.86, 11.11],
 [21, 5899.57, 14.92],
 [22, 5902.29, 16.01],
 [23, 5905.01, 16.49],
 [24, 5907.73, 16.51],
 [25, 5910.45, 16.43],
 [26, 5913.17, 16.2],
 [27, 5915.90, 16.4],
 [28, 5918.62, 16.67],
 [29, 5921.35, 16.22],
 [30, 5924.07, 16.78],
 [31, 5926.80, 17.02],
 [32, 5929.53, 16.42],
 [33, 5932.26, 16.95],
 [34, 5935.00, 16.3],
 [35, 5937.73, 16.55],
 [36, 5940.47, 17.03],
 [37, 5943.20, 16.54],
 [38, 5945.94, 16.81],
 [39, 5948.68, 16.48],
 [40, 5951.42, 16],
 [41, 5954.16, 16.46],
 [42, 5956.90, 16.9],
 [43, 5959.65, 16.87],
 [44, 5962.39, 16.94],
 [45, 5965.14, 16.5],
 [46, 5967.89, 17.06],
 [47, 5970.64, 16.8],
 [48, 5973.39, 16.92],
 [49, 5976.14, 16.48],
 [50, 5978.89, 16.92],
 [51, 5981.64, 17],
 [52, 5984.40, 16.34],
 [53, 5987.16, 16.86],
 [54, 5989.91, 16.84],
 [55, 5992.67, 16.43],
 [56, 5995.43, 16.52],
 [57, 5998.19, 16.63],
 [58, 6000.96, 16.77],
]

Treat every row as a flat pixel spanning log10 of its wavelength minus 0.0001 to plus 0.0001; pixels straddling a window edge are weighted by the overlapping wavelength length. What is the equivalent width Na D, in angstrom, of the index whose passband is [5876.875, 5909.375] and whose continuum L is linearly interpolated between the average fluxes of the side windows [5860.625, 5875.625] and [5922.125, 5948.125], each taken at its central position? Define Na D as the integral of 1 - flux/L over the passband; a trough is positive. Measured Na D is 4.0 angstrom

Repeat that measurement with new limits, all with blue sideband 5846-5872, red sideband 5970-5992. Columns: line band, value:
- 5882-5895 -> 2.54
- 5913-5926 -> 0.11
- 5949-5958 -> 0.14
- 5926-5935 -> -0.03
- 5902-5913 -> 0.16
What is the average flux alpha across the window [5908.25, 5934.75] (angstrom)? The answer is 16.6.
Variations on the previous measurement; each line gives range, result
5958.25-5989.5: 16.8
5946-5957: 16.5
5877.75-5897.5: 13.8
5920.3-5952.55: 16.6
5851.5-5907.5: 15.4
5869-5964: 15.9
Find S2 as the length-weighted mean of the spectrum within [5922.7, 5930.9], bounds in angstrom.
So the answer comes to 16.8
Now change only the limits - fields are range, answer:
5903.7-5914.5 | 16.4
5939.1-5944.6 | 16.8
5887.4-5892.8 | 10.9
